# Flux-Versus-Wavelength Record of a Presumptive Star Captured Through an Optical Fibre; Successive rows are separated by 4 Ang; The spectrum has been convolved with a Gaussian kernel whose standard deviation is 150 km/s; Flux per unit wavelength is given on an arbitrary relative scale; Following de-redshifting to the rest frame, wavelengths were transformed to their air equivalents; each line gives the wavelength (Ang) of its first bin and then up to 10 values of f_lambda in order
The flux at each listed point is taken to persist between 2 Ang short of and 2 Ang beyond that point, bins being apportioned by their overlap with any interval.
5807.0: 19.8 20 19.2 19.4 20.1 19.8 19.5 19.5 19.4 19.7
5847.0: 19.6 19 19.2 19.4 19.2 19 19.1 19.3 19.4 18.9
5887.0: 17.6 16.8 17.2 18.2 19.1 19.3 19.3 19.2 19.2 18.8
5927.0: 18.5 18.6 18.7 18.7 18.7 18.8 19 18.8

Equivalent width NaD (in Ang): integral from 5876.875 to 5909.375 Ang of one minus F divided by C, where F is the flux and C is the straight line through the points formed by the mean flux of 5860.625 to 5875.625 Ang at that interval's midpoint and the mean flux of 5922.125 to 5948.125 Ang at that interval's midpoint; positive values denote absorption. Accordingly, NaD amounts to 1.1 Ang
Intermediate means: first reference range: 19.1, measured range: 18.3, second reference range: 18.7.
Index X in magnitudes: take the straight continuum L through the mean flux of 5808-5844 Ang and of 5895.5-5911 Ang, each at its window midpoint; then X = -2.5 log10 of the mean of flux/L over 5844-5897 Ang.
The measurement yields 0.02 mag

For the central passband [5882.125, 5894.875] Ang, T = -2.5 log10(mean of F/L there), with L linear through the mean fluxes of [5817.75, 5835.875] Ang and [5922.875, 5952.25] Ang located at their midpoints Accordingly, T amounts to 0.09 mag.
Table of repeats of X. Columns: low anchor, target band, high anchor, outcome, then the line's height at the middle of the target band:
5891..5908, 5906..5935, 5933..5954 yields -0.03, 18.5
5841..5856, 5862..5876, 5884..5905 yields -0.03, 18.7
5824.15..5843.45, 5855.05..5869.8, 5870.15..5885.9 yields 0.00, 19.3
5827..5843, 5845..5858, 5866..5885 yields 0.01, 19.4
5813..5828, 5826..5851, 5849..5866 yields -0.01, 19.4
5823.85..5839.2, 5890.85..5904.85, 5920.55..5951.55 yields 0.06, 19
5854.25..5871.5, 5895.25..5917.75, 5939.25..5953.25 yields 0.01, 19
